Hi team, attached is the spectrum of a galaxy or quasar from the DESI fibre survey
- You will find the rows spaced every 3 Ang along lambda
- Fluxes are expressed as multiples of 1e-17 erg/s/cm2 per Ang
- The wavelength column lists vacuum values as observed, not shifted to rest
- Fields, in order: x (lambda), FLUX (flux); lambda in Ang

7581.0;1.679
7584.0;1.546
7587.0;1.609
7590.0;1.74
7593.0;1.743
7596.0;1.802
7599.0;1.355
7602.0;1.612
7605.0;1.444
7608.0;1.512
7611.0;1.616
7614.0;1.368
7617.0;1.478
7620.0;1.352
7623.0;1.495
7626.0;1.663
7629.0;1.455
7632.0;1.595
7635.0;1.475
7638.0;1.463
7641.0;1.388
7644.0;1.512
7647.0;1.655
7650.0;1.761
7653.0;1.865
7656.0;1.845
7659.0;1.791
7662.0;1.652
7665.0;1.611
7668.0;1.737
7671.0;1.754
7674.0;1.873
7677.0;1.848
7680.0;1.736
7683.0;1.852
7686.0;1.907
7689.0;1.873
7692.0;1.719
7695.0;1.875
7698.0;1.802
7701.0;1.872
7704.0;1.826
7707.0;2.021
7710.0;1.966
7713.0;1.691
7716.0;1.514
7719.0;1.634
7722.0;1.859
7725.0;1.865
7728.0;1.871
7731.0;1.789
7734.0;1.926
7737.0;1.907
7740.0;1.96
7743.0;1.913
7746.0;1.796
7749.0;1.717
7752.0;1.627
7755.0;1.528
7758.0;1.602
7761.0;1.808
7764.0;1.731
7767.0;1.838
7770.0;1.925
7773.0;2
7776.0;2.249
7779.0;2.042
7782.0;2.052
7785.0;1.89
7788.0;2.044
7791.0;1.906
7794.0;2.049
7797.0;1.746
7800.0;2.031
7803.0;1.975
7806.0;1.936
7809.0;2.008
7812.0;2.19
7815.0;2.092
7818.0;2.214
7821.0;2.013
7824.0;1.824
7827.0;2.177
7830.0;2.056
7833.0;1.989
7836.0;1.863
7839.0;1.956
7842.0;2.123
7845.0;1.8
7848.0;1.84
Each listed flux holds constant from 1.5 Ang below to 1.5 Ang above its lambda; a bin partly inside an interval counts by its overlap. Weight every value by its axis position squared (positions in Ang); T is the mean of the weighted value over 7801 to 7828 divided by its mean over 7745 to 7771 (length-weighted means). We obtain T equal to 1.20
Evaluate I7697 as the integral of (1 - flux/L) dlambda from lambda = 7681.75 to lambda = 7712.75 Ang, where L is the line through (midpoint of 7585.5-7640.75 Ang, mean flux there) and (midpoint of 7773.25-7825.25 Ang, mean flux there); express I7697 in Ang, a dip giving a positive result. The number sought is -1.9 Ang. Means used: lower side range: 1.54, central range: 1.86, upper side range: 2.02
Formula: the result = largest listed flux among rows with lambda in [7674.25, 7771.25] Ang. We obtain 2.021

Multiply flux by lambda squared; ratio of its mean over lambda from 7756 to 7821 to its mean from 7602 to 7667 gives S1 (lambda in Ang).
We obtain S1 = 1.30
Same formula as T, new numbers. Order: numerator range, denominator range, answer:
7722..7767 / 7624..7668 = 1.13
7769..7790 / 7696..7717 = 1.13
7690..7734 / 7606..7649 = 1.23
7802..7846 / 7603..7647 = 1.42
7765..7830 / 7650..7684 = 1.17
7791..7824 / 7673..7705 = 1.13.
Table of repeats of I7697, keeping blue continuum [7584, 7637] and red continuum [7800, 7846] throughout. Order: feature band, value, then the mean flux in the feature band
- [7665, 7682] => -0.9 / 1.78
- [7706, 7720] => 0.1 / 1.76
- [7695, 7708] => -0.9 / 1.87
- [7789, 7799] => 0.2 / 1.91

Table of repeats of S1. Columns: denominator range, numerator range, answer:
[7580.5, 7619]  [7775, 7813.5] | 1.34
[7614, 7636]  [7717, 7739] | 1.26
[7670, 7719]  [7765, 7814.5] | 1.12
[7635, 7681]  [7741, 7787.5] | 1.13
